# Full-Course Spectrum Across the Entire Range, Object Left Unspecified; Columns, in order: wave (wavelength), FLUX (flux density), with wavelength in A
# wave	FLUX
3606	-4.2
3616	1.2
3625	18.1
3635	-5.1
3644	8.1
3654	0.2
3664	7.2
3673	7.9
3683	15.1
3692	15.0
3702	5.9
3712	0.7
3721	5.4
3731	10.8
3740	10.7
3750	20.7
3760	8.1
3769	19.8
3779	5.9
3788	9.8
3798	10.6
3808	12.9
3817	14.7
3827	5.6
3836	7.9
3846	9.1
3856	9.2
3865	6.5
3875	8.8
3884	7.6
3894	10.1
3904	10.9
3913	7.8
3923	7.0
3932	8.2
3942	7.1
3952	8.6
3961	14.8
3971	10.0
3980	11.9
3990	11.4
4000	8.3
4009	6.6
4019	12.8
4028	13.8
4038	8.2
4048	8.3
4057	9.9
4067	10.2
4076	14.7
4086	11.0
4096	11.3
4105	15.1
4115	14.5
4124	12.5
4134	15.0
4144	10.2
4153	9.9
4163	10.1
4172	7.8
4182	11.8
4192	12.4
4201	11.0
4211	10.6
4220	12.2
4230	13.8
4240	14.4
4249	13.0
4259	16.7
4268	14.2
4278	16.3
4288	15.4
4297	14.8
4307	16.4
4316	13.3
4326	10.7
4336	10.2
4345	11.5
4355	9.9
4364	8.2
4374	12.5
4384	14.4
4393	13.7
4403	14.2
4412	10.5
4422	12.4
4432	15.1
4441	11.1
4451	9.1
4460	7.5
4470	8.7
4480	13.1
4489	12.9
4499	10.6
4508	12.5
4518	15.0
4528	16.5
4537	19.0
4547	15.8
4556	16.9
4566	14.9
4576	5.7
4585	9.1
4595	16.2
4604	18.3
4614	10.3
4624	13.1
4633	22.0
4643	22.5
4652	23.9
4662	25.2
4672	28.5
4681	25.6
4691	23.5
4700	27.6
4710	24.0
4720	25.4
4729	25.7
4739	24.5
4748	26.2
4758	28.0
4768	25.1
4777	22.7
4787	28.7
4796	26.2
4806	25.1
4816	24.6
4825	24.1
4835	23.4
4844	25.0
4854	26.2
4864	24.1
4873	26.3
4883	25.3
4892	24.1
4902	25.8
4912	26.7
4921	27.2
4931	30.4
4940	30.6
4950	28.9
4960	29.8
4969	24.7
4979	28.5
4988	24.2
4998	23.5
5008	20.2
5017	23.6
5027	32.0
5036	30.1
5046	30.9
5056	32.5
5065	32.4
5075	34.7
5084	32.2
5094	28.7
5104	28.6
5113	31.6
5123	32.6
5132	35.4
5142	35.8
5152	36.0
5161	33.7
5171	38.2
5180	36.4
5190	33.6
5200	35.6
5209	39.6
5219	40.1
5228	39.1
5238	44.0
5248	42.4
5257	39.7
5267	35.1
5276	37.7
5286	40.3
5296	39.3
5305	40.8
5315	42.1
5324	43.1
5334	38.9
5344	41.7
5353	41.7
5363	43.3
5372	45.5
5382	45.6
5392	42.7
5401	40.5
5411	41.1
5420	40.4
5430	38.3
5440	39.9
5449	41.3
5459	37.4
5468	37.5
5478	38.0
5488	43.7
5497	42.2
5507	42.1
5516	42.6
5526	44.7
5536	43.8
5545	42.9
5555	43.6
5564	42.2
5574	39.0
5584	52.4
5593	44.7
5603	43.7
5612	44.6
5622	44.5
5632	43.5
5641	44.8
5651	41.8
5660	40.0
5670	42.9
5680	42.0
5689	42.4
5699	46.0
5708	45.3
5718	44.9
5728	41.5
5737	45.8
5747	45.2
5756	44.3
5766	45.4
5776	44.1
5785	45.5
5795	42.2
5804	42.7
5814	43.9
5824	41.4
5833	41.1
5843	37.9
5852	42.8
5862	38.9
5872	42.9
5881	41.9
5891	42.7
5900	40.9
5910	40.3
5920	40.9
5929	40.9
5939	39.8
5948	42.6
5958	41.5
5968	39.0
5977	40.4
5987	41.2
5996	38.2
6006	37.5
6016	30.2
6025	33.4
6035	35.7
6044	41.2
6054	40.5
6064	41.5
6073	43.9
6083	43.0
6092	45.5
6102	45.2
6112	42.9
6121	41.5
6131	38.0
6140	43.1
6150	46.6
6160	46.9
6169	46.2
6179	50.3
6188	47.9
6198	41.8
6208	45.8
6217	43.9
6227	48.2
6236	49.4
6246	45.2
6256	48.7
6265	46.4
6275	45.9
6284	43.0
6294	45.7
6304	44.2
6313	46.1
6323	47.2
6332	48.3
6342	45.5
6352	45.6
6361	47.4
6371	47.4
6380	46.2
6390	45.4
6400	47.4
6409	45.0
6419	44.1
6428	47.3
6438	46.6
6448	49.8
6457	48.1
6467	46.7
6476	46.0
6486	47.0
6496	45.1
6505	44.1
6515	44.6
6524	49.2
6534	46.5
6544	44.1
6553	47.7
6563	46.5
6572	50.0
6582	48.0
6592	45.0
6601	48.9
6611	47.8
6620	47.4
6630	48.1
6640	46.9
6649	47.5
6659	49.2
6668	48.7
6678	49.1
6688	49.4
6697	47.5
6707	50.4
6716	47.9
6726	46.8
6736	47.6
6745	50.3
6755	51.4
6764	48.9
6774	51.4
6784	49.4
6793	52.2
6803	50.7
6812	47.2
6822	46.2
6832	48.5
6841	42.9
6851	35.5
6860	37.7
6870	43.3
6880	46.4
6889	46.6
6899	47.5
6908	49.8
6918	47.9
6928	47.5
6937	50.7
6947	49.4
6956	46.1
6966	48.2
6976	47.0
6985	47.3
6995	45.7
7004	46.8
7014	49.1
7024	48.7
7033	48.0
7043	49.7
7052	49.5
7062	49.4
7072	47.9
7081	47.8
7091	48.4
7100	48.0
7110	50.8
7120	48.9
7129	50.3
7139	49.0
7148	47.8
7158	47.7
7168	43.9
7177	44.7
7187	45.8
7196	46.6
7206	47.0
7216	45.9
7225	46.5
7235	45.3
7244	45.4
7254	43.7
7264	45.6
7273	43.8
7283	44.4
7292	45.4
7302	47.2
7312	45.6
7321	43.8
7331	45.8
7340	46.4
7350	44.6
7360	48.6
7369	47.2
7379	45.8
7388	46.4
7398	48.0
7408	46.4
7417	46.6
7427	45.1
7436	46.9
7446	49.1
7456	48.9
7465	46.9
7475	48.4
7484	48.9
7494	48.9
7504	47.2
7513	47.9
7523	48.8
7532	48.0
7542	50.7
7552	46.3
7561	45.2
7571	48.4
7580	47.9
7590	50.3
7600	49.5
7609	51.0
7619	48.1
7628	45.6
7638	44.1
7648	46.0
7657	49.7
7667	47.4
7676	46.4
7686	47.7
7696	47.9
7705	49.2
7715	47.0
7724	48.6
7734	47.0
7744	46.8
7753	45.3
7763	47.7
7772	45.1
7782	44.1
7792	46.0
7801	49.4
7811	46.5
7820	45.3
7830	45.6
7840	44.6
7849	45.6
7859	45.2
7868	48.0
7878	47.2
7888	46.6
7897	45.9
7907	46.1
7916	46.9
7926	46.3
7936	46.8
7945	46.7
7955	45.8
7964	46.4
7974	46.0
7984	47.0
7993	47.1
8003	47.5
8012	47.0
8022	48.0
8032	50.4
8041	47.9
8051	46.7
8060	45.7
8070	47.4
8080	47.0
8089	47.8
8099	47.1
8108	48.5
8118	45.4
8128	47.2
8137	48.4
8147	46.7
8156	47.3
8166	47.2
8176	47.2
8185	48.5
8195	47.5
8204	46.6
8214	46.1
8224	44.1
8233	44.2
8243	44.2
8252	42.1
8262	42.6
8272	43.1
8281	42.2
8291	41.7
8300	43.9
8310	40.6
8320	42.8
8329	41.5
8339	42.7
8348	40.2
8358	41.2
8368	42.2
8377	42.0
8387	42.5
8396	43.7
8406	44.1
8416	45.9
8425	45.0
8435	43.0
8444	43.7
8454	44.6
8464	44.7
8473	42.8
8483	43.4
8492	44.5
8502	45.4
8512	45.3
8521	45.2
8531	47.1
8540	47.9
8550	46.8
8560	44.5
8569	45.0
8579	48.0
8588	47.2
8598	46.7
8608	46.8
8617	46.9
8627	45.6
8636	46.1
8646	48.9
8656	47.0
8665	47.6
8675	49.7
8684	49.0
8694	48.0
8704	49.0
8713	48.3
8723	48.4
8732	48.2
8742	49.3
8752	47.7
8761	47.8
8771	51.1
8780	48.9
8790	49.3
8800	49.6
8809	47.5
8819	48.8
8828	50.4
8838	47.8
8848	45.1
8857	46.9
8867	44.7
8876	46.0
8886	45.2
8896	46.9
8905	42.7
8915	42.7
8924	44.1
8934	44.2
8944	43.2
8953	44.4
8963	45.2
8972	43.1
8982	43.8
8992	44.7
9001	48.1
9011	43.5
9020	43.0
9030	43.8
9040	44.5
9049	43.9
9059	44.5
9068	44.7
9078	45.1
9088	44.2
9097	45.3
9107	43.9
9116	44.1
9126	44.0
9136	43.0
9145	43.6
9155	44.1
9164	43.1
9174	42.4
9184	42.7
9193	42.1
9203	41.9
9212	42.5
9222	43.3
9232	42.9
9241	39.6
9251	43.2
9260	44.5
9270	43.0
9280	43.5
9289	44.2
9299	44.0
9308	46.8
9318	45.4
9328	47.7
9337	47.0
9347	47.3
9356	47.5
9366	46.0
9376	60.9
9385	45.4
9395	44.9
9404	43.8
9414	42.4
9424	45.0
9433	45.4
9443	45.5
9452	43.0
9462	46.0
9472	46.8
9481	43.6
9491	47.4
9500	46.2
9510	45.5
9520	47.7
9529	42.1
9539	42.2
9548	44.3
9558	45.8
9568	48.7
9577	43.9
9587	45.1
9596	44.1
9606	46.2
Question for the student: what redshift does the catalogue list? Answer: 0.163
